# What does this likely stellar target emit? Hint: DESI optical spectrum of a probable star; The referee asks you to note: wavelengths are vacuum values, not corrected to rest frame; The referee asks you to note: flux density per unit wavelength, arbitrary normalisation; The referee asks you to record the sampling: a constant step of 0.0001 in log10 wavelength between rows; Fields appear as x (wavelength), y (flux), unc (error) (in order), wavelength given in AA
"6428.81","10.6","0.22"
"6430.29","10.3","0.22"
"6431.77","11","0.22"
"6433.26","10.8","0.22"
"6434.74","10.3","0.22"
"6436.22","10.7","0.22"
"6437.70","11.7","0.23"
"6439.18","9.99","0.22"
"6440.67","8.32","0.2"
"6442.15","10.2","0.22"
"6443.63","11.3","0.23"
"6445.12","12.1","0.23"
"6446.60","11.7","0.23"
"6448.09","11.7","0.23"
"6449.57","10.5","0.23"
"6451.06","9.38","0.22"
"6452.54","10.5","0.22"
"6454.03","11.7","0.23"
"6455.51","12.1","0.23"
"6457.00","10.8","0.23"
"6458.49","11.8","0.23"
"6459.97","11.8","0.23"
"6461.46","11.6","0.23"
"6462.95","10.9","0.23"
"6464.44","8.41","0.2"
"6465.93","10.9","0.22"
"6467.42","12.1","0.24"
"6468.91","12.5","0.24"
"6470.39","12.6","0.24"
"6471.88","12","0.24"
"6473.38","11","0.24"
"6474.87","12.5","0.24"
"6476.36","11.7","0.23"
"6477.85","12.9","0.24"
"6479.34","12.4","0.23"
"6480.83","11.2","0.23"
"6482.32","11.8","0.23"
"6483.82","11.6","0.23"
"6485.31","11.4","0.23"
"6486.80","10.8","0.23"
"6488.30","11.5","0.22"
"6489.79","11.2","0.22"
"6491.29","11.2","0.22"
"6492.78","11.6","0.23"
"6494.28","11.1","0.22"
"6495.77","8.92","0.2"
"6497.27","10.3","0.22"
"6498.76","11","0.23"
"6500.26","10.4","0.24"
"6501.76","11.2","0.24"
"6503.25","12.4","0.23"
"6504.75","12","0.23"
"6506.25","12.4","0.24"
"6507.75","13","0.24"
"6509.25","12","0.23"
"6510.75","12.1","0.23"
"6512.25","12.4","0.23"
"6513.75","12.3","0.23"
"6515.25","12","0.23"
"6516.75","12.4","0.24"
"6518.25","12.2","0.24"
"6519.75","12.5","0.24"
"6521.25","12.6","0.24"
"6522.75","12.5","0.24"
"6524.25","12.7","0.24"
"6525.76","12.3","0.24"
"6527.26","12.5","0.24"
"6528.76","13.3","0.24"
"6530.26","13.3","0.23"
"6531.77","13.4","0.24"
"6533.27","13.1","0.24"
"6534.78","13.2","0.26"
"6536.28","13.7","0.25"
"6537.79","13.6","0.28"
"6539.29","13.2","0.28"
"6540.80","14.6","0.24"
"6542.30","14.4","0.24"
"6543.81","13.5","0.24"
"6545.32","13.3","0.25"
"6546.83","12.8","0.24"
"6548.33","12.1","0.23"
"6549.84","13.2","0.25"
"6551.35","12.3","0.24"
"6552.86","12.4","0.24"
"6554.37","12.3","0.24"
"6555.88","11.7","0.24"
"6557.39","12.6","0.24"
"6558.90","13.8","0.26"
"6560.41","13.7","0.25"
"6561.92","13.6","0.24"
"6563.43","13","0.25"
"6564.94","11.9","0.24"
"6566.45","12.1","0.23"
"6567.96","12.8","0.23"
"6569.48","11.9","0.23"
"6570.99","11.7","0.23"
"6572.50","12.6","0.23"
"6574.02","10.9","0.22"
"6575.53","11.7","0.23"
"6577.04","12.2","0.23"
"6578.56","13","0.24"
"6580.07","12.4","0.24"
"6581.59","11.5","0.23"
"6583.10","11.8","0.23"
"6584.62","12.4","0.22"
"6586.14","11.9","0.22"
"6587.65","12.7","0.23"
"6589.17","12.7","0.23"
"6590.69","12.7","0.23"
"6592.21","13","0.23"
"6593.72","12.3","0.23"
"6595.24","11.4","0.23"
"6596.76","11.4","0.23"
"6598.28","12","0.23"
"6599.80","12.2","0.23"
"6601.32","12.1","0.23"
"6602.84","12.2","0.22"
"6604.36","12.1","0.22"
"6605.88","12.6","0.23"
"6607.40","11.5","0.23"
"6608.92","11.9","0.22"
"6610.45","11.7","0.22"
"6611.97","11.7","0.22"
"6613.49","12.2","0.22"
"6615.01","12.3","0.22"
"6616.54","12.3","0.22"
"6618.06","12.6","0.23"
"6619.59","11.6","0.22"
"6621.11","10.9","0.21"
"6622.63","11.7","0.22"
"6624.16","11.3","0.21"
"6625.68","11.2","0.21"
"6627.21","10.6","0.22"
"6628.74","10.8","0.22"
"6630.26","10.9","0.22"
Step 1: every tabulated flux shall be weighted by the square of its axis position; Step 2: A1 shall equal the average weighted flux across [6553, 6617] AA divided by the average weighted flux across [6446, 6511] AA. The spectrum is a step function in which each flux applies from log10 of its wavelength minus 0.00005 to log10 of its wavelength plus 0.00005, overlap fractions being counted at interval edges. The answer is 1.11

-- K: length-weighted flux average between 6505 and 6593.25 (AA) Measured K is 12.6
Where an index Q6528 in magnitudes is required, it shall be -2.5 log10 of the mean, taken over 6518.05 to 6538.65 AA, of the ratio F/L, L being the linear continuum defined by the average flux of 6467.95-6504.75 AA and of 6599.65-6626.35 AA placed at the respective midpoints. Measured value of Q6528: -0.12 mag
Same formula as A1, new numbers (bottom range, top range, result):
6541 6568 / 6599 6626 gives 0.94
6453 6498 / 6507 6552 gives 1.15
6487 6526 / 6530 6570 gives 1.12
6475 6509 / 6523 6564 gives 1.16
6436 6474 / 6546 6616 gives 1.15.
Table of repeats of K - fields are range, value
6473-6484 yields 11.9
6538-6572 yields 12.9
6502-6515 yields 12.3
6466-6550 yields 12.2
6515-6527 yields 12.4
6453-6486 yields 11.6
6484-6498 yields 10.9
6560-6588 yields 12.3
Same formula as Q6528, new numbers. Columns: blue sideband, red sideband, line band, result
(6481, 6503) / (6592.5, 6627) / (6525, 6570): -0.14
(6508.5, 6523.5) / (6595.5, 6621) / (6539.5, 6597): -0.04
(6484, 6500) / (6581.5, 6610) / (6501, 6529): -0.11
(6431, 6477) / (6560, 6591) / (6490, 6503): 0.07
